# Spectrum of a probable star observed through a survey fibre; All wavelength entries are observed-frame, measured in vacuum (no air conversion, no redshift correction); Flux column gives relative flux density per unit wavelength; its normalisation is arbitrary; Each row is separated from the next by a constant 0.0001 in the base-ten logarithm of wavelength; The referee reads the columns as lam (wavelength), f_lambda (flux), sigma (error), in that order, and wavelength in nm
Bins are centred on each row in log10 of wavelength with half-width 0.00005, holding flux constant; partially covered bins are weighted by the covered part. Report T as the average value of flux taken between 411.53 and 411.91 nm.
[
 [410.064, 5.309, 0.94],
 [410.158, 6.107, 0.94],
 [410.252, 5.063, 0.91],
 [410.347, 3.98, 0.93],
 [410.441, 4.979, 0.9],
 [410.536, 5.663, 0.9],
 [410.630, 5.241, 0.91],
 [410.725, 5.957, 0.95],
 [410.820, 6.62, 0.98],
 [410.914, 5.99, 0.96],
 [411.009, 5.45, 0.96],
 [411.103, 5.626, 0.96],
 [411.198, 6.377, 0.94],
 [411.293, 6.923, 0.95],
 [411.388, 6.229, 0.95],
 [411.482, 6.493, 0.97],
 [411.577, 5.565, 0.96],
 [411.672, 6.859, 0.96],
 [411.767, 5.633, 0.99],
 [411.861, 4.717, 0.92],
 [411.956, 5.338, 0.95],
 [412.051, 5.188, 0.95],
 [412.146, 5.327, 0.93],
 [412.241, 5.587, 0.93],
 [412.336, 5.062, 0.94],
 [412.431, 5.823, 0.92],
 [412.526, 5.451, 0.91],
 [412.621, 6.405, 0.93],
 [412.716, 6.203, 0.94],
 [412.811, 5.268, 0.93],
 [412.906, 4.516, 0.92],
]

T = 5.7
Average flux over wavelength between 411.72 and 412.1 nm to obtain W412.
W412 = 5.22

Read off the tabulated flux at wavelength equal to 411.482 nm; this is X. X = 6.493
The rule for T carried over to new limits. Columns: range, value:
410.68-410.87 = 6.29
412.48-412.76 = 6.02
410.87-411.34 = 6.07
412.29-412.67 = 5.69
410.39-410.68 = 5.28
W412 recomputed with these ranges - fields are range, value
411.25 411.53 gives 6.55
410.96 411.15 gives 5.55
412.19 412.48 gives 5.48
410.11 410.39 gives 5.07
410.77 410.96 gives 6.31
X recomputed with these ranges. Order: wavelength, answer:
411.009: 5.45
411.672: 6.859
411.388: 6.229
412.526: 5.451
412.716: 6.203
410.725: 5.957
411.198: 6.377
